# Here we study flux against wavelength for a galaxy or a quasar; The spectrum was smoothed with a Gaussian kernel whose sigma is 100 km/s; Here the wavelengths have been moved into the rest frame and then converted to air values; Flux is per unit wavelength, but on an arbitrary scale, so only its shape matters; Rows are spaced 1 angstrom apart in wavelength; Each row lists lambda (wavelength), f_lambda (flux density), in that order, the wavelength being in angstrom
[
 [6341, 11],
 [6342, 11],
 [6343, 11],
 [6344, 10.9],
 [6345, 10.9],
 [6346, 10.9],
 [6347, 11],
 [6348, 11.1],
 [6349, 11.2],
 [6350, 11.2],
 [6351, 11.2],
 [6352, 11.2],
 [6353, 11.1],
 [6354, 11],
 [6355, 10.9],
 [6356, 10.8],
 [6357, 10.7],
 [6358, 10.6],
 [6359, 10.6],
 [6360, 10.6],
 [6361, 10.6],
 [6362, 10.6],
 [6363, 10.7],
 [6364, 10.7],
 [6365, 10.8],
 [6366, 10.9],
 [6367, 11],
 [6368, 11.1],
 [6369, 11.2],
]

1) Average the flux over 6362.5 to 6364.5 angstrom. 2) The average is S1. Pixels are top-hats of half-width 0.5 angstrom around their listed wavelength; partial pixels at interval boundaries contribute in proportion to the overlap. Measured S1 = 10.7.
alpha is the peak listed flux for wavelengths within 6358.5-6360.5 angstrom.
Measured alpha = 10.6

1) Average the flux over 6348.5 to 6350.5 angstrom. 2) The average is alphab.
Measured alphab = 11.2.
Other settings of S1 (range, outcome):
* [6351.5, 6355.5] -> 11.1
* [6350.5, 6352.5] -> 11.2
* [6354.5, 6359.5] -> 10.7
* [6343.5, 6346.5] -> 10.9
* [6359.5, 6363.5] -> 10.6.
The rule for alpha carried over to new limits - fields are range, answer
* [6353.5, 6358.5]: 11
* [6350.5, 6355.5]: 11.2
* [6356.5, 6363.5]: 10.7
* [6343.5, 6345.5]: 10.9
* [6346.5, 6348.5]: 11.1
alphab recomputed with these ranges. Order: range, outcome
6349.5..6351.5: 11.2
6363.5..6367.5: 10.8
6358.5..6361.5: 10.6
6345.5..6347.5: 10.9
